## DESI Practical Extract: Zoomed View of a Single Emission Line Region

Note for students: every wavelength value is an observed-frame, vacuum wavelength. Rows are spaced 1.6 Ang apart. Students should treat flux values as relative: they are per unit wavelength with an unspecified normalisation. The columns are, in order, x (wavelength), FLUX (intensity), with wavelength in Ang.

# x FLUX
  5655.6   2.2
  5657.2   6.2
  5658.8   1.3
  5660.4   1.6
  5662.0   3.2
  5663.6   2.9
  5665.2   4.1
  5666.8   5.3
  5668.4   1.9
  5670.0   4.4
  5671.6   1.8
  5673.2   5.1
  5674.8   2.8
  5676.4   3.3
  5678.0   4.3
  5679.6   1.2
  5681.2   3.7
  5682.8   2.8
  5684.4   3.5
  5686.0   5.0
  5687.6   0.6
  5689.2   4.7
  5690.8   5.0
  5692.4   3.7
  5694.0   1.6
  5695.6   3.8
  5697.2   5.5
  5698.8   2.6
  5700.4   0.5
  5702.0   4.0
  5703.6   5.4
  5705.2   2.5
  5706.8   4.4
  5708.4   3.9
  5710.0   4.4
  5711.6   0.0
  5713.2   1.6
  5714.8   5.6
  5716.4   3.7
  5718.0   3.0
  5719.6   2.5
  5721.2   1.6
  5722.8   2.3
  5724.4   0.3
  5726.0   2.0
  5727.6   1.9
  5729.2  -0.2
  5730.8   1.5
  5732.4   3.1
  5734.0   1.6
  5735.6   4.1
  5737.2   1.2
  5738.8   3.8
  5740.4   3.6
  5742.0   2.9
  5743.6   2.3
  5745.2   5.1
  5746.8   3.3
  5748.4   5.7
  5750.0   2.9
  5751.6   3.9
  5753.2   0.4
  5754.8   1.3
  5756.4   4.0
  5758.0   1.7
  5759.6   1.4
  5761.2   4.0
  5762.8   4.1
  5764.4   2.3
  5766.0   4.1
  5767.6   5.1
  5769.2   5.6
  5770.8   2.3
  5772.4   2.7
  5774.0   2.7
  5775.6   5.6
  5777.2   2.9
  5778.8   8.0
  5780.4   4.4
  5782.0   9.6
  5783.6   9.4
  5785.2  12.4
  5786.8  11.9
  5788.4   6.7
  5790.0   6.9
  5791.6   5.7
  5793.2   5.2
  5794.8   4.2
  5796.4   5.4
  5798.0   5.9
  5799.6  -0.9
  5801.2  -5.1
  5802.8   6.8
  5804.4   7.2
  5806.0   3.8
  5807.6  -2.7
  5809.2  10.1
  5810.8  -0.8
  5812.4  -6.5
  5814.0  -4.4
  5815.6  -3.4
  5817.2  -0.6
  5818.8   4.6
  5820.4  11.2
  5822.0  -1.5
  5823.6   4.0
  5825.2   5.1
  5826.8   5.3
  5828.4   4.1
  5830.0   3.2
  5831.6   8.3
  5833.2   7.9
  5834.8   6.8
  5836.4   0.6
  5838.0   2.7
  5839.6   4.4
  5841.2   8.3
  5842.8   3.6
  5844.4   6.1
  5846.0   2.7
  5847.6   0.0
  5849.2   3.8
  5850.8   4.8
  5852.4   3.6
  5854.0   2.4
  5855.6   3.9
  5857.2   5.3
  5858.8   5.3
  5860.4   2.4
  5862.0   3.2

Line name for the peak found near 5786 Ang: [O II]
